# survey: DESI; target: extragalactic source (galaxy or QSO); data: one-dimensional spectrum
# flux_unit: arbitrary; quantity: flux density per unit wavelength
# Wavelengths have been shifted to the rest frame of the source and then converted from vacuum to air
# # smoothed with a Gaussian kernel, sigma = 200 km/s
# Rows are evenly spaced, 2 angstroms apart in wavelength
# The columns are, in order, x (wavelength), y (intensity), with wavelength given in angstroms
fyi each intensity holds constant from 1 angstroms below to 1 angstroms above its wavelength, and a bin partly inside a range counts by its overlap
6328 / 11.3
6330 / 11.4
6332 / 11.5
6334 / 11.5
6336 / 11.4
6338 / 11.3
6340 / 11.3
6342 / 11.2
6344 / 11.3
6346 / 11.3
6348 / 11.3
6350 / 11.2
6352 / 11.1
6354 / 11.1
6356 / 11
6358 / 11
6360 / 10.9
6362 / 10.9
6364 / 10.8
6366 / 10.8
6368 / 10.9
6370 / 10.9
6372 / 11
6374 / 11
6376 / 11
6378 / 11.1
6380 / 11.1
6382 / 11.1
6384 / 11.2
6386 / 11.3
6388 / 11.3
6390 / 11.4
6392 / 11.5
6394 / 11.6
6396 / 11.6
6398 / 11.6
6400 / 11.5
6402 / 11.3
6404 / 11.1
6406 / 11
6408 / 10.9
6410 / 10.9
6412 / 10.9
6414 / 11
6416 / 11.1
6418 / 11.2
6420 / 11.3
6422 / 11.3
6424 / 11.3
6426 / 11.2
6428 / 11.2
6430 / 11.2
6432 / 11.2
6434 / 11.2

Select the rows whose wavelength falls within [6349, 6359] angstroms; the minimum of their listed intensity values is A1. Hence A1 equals 11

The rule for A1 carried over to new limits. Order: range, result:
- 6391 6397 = 11.5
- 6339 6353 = 11.1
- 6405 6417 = 10.9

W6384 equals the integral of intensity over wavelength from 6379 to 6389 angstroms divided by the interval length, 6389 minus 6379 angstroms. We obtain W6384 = 11.2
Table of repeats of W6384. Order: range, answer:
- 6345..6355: 11.2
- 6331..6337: 11.5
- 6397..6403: 11.5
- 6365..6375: 10.9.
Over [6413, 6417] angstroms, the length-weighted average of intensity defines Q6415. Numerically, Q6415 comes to 11.1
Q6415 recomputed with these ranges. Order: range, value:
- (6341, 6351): 11.3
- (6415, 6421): 11.2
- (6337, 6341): 11.3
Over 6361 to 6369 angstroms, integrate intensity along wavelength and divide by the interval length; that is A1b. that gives 10.8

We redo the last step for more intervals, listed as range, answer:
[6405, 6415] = 10.9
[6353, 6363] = 11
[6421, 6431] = 11.2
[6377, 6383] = 11.1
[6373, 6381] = 11.1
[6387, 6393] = 11.4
